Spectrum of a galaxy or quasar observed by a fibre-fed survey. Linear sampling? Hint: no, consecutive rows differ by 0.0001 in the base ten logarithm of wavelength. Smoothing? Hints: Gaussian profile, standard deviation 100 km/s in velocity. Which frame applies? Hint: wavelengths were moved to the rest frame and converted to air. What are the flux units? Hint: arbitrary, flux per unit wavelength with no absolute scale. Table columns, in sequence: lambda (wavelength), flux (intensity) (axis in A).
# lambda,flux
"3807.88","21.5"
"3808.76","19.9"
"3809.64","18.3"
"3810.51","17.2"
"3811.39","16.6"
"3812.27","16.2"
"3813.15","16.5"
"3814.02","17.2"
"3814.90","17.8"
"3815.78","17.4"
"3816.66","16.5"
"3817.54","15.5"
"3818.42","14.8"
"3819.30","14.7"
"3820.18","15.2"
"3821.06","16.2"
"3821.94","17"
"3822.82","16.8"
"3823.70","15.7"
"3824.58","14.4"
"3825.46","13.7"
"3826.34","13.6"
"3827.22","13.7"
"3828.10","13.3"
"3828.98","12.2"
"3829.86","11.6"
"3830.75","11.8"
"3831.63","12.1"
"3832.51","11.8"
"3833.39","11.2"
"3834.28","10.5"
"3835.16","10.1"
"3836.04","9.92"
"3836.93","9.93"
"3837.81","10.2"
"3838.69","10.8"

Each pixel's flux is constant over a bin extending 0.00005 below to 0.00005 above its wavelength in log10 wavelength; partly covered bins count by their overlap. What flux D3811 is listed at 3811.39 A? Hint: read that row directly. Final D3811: 16.6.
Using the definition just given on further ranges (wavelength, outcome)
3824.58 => 14.4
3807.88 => 21.5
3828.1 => 13.3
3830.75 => 11.8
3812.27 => 16.2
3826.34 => 13.6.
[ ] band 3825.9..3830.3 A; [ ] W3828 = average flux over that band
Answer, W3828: 12.9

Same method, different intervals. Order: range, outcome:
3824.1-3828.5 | 13.8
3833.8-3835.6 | 10.3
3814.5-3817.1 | 17.2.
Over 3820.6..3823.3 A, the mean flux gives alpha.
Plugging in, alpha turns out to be 16.6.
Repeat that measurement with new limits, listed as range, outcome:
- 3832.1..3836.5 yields 10.7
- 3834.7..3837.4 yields 10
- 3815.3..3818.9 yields 16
